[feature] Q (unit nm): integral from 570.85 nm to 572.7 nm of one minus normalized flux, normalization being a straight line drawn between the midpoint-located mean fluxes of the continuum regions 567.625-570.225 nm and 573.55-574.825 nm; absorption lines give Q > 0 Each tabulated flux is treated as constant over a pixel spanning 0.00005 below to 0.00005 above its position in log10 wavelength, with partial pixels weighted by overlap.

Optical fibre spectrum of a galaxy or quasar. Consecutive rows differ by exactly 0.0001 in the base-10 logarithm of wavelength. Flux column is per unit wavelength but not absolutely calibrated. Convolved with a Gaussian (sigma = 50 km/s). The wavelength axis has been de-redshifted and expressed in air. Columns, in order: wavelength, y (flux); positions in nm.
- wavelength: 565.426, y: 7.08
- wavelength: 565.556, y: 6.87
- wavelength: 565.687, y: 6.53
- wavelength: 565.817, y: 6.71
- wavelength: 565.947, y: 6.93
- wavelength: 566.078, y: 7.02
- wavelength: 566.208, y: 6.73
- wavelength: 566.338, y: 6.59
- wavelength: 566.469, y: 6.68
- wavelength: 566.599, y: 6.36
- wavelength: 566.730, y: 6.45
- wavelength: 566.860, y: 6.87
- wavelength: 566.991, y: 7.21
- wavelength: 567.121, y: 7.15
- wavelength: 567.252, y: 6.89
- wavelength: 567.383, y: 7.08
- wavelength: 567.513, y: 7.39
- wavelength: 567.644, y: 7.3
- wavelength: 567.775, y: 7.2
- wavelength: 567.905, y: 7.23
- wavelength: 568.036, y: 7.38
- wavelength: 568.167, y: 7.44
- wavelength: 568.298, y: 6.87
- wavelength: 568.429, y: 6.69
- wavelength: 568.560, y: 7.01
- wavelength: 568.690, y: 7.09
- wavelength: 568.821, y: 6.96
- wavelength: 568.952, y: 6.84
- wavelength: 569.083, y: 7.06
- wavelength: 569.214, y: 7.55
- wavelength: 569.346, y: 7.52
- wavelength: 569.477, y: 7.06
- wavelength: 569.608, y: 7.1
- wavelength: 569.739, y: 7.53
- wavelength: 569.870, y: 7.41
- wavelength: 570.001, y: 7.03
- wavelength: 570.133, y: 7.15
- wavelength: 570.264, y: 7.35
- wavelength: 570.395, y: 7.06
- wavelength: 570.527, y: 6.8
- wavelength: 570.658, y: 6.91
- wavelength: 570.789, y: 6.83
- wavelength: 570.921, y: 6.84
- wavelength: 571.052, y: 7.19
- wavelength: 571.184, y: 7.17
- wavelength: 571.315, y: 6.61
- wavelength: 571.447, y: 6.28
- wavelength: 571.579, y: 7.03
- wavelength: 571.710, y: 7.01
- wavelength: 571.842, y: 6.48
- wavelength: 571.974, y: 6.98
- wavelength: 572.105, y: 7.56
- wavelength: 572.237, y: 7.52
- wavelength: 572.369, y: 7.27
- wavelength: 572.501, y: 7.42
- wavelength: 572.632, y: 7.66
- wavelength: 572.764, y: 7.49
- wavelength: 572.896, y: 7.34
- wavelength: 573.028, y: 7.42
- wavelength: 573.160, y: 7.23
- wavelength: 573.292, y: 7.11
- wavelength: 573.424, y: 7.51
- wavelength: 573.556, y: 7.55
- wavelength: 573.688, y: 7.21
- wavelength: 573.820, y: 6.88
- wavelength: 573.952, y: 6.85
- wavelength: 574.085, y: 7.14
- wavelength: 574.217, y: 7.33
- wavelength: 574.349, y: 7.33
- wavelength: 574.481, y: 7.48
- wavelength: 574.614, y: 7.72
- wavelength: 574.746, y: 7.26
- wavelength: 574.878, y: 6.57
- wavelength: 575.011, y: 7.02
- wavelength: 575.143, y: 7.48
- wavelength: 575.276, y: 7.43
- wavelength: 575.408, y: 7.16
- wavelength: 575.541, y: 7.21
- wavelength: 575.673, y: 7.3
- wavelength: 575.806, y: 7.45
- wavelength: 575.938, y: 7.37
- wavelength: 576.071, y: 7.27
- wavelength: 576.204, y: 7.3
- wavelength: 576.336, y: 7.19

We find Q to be 0.037 nm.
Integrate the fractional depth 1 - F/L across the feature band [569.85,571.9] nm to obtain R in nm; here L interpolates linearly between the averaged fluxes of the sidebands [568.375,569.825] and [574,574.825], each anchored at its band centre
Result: 0.08 nm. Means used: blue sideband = 7.14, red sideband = 7.35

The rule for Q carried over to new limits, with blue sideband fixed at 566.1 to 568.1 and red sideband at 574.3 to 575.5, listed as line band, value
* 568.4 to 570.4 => -0.029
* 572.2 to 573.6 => -0.042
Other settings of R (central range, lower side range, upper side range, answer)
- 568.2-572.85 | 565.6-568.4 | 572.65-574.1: 0.01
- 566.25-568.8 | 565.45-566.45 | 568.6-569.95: 0.00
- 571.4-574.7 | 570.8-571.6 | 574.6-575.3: -0.10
